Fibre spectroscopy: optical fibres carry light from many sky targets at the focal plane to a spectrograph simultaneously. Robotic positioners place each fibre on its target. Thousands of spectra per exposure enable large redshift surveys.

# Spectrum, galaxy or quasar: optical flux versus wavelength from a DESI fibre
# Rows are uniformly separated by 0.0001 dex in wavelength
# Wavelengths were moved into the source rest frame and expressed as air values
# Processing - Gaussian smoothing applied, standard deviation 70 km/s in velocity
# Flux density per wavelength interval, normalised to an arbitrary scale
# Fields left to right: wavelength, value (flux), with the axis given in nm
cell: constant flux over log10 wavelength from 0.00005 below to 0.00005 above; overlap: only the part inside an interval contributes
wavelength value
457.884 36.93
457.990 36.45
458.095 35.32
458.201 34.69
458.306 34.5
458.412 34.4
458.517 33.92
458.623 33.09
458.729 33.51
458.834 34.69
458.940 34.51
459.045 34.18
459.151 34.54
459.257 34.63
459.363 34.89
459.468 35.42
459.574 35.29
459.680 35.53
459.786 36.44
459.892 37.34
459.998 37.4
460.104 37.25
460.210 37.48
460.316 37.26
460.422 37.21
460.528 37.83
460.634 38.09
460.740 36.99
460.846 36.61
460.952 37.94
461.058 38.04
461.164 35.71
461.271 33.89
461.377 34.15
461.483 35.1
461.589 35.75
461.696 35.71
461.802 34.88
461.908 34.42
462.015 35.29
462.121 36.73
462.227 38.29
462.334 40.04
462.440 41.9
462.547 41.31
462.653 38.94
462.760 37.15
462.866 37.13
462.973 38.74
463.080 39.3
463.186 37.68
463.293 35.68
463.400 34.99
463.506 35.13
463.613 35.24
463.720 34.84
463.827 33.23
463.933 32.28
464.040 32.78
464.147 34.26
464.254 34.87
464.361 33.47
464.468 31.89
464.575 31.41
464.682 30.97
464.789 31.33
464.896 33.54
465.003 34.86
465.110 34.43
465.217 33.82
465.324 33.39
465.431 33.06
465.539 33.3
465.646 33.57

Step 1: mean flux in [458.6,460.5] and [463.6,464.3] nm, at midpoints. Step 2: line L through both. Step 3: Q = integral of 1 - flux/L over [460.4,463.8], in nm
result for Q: -0.223 nm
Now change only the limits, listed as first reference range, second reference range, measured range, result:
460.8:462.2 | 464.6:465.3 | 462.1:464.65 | -0.128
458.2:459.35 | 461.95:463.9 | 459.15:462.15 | -0.048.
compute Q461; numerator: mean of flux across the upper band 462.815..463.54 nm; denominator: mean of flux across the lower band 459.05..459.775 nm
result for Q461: 1.1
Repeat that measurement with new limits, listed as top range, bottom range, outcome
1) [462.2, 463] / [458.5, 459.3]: 1.15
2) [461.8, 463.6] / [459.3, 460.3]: 1.03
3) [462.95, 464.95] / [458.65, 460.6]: 0.95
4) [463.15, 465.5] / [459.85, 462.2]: 0.93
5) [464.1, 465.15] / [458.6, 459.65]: 0.96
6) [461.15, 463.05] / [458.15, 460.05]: 1.06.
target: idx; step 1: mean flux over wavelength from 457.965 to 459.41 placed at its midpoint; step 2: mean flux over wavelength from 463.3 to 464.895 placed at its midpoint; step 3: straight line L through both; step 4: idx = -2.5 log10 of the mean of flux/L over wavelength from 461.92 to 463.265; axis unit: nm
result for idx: -0.14 mag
